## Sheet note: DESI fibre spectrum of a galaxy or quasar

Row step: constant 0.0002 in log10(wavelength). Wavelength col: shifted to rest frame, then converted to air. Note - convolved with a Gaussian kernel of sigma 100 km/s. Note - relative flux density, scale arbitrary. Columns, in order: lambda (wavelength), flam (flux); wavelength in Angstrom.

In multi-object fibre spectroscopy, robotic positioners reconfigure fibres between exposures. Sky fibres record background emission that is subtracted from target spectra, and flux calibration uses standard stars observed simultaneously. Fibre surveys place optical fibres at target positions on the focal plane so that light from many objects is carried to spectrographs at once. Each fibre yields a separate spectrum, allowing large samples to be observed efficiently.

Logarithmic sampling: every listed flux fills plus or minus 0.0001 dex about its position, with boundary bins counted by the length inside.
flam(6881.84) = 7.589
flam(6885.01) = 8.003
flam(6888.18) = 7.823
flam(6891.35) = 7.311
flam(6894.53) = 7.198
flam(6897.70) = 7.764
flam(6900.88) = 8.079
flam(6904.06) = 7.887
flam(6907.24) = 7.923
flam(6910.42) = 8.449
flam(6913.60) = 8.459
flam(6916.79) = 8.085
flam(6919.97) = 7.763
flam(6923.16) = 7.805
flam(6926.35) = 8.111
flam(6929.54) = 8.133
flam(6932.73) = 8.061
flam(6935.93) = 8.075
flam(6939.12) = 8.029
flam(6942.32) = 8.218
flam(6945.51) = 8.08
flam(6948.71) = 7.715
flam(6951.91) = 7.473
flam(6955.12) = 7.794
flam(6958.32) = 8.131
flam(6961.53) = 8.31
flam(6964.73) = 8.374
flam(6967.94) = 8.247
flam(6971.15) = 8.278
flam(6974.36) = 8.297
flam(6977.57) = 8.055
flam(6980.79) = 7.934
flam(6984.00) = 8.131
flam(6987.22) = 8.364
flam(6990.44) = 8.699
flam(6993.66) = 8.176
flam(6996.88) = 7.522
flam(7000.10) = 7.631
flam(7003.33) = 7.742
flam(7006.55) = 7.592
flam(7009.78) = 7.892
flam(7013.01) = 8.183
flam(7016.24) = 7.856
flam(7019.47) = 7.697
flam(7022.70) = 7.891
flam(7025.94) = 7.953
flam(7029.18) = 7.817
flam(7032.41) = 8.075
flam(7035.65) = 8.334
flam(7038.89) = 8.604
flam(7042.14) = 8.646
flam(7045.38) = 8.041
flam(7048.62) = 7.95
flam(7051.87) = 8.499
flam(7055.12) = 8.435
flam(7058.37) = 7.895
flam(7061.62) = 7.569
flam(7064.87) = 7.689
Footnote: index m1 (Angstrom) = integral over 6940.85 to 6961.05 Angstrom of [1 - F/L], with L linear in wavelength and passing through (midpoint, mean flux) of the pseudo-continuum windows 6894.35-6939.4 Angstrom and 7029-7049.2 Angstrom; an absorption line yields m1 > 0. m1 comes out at 0.4 Angstrom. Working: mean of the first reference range 8.01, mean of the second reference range 8.25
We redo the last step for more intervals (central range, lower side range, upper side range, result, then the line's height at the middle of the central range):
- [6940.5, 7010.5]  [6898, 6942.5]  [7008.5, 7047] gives 0.4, 8.07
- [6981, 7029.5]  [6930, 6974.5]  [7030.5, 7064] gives 1.1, 8.14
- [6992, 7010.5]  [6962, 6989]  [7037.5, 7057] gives 1.1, 8.27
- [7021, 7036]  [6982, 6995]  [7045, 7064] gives 0.3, 8.16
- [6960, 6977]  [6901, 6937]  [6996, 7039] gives -0.6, 7.98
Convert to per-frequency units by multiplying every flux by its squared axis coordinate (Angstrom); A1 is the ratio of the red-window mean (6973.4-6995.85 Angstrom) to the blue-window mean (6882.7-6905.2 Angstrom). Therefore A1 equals 1.1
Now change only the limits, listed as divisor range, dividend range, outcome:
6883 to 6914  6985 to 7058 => 1.06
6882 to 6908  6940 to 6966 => 1.05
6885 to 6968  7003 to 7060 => 1.04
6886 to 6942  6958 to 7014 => 1.04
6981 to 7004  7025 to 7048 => 1.03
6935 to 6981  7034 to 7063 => 1.05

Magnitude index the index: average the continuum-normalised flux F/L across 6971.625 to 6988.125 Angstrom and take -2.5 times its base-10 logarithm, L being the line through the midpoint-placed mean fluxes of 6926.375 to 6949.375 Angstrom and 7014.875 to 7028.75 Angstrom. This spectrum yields -0.03 mag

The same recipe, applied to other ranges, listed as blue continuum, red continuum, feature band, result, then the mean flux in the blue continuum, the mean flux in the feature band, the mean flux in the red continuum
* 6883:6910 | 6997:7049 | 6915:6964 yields -0.02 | 7.78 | 7.99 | 7.98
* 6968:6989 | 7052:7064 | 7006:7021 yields 0.03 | 8.19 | 7.86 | 8.02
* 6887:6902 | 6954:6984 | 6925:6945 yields -0.03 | 7.62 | 8.1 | 8.16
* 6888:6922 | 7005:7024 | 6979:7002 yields -0.03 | 7.89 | 8.06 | 7.85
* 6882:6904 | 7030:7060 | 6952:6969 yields -0.02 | 7.7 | 8.1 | 8.26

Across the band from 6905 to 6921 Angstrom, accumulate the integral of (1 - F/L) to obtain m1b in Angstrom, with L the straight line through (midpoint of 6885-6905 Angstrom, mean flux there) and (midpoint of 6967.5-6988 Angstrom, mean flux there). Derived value -0.7 Angstrom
